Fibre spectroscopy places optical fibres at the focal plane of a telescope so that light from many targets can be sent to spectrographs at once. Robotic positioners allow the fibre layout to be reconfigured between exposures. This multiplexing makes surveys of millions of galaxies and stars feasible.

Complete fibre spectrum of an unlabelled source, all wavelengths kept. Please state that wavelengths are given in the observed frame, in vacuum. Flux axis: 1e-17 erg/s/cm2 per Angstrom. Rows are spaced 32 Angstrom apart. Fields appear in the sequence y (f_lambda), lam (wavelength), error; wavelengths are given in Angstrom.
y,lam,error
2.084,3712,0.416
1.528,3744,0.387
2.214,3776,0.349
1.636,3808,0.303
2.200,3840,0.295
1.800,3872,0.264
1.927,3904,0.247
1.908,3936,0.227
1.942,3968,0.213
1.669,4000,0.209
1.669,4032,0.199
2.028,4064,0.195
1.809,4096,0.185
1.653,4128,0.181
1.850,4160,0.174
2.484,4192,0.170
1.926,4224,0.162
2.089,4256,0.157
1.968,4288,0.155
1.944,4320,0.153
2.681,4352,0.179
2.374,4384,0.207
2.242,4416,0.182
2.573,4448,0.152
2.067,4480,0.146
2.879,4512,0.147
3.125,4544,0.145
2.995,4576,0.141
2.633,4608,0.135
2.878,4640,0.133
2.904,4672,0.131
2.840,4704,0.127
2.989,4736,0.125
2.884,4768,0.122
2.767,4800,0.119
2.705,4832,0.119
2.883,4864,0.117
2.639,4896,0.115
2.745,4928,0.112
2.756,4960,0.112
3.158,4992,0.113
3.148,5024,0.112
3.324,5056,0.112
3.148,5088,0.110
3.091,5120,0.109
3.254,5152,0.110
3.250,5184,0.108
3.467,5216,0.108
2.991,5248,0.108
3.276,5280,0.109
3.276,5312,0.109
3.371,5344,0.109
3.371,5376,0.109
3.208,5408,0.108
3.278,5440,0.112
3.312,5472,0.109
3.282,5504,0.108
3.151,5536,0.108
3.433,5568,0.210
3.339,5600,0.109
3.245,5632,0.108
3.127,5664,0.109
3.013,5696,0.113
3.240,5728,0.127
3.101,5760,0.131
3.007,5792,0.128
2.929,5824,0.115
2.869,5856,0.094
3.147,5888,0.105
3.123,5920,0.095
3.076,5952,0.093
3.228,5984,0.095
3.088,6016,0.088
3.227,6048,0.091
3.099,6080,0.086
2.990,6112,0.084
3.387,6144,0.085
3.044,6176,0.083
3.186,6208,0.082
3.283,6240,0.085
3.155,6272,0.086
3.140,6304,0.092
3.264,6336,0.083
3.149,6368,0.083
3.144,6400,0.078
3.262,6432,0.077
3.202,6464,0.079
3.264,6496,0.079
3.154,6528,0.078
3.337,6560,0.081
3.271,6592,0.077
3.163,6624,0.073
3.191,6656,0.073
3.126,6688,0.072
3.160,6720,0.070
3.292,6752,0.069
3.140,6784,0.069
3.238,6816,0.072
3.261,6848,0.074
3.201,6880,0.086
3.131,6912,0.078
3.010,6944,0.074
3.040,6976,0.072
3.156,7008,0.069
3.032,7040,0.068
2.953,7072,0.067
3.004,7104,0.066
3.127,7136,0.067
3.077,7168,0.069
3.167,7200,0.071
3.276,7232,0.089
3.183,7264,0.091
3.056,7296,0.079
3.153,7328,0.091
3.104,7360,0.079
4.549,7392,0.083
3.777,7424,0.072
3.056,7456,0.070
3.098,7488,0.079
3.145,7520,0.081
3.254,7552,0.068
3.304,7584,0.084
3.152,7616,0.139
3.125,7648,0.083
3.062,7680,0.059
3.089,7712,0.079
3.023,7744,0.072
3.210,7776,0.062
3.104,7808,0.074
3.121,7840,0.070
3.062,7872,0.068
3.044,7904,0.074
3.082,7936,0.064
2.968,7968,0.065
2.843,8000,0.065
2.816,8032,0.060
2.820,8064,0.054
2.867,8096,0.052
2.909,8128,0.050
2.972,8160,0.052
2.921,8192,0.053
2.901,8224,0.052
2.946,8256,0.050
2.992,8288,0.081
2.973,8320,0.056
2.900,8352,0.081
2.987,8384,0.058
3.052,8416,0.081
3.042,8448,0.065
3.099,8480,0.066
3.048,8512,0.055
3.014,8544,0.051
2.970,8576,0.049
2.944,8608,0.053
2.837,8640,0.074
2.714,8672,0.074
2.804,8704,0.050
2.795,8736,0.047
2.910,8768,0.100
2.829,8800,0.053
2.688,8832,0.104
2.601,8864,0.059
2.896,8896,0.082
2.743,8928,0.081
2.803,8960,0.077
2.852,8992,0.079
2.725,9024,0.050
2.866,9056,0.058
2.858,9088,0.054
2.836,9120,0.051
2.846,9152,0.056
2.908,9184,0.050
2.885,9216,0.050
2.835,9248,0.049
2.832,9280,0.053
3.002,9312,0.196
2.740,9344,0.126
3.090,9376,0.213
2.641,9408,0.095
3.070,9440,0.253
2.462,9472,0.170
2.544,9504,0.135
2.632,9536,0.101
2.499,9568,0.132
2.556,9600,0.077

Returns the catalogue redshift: 0.13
